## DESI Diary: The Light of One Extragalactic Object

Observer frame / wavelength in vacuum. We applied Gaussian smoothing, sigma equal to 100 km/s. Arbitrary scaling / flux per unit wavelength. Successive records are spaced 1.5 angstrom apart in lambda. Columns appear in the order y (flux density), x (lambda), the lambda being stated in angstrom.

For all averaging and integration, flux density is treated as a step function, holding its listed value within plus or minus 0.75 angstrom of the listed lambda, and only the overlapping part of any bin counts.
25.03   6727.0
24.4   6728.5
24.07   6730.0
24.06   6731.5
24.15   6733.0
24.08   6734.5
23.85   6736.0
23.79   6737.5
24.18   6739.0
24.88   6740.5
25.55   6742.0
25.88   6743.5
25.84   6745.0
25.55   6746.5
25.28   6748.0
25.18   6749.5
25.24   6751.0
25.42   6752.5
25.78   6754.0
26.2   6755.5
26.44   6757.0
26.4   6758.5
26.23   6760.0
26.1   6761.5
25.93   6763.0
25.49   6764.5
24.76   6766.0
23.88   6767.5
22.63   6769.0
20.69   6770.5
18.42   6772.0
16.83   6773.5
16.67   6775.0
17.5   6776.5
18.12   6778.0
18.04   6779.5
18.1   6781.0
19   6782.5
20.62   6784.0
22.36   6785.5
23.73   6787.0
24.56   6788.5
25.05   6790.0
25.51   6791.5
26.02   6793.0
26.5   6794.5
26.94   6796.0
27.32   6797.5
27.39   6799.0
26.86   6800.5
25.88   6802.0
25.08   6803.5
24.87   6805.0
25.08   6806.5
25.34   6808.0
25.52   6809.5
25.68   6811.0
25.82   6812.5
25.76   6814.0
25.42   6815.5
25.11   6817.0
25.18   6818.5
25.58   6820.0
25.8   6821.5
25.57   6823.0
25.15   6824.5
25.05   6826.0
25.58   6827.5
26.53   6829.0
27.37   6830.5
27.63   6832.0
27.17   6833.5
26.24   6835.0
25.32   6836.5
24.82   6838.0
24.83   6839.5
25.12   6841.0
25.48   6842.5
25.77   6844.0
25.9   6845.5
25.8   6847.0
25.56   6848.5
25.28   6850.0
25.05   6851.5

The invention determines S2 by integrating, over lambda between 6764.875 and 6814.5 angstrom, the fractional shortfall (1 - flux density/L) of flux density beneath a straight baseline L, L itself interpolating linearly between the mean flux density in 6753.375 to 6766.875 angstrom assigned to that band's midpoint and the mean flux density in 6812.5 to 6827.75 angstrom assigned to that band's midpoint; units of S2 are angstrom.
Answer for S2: 4.7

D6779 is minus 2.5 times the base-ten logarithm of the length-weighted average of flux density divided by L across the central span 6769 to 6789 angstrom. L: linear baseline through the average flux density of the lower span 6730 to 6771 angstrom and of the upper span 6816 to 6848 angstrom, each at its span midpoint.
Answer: 0.27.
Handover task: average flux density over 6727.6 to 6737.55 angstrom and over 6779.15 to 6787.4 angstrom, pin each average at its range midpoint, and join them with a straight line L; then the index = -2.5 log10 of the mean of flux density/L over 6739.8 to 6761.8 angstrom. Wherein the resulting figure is -0.14 mag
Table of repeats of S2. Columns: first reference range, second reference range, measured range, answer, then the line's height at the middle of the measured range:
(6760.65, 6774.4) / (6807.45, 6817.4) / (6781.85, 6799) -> -0.2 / 24.2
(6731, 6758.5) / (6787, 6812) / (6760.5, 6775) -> 1.7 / 25.4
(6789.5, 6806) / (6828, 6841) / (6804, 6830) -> 0.7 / 26.1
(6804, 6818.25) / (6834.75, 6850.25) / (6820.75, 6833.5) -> -0.4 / 25.4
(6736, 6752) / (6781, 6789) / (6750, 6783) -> 1.1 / 23.2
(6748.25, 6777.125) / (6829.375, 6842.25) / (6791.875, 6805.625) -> -0.9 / 24.8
